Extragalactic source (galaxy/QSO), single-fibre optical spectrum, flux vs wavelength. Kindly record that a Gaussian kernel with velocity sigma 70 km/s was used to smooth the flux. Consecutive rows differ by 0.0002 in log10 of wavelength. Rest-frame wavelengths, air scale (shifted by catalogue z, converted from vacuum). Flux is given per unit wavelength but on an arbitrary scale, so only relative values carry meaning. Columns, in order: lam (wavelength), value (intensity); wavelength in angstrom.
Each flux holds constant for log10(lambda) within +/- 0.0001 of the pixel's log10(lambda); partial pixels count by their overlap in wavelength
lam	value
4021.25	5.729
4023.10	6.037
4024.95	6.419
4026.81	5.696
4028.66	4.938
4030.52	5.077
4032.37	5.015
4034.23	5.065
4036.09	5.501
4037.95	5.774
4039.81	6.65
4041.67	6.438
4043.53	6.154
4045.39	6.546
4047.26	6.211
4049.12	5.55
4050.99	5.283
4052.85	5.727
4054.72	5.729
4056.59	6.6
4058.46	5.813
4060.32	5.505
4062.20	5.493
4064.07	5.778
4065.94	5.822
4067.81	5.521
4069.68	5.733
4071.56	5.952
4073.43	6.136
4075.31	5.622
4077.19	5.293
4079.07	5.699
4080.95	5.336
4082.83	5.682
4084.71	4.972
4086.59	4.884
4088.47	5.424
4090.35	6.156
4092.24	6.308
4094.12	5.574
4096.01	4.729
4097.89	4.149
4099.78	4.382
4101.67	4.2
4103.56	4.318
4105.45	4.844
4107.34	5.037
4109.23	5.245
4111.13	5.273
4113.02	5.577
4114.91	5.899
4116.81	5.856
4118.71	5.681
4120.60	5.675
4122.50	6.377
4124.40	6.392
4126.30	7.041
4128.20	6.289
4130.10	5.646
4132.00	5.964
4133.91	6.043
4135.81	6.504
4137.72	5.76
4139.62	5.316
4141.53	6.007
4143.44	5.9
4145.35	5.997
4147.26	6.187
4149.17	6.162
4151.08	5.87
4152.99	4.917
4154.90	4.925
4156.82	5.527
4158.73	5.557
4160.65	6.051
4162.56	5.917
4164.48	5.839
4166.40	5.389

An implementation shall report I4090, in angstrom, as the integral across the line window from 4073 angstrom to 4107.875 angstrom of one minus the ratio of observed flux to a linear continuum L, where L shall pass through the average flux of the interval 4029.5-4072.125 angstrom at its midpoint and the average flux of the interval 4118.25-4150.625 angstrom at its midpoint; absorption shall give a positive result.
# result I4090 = 4.3 angstrom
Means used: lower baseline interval 5.78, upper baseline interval 6.06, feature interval 5.18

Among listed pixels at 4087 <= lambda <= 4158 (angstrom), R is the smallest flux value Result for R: 4.149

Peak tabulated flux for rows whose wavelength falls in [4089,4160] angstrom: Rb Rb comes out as 7.041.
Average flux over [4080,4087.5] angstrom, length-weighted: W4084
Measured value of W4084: 5.22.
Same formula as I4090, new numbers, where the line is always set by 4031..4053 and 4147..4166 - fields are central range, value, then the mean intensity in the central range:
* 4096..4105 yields 2.19 angstrom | 4.34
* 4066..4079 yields 0.14 angstrom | 5.72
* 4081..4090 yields 0.70 angstrom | 5.31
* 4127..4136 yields -0.60 angstrom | 6.08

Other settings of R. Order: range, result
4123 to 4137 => 5.646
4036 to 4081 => 5.283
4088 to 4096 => 5.424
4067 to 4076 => 5.521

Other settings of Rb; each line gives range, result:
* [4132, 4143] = 6.504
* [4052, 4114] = 6.6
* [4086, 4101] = 6.308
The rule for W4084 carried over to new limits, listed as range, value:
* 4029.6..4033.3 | 5.05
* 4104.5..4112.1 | 5.1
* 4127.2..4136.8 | 6.09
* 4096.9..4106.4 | 4.38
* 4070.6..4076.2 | 5.9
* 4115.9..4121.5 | 5.74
